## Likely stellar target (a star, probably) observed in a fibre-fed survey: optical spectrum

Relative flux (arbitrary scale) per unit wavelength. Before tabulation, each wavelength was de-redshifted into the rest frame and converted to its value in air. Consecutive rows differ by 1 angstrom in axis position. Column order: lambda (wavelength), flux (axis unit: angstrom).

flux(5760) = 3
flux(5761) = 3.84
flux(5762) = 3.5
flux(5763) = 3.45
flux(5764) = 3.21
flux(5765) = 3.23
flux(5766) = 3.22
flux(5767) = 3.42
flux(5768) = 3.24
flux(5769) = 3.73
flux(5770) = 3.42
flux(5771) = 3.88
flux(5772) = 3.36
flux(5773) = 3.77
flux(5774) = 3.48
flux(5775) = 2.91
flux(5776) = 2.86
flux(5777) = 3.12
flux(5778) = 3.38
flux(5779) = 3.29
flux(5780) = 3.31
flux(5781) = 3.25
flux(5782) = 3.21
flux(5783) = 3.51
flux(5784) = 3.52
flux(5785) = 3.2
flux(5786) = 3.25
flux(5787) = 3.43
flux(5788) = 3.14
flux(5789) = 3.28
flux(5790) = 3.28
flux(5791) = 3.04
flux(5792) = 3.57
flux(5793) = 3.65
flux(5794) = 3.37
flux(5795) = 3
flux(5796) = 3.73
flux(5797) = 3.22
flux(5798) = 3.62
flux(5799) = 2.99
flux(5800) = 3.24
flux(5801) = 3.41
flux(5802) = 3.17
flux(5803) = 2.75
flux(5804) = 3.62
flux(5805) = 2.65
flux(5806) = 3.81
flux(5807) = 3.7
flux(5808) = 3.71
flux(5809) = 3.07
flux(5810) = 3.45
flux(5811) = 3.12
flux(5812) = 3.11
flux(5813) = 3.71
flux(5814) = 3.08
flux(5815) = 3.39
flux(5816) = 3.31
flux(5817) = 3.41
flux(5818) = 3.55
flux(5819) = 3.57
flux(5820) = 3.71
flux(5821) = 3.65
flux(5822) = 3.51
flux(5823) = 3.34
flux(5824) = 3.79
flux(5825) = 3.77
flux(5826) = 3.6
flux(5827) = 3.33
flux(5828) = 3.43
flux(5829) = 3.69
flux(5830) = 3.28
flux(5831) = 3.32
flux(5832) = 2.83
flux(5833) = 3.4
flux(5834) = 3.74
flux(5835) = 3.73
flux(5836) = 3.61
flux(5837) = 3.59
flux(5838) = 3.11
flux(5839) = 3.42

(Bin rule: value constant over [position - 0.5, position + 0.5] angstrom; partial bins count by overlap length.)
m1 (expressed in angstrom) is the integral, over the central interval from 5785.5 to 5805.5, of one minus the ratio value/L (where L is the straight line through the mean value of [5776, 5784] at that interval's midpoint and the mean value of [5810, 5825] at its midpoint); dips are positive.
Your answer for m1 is 0.5 angstrom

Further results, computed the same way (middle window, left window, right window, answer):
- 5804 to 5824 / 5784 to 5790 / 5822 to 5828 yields 0.3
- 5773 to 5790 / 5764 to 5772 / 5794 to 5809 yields 0.6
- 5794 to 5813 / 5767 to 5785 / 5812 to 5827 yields 0.8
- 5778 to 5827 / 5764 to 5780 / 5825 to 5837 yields 0.5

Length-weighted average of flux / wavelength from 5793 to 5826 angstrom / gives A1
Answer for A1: 3.4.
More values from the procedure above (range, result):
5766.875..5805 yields 3.32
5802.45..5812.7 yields 3.31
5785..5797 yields 3.33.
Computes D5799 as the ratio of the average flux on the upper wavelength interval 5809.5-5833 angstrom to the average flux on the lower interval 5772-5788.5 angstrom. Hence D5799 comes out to 1.0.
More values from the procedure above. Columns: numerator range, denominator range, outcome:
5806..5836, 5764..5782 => 1.04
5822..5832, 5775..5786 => 1.07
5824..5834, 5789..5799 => 1.02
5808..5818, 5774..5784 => 1.03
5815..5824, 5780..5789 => 1.06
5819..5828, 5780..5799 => 1.07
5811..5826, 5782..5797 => 1.04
